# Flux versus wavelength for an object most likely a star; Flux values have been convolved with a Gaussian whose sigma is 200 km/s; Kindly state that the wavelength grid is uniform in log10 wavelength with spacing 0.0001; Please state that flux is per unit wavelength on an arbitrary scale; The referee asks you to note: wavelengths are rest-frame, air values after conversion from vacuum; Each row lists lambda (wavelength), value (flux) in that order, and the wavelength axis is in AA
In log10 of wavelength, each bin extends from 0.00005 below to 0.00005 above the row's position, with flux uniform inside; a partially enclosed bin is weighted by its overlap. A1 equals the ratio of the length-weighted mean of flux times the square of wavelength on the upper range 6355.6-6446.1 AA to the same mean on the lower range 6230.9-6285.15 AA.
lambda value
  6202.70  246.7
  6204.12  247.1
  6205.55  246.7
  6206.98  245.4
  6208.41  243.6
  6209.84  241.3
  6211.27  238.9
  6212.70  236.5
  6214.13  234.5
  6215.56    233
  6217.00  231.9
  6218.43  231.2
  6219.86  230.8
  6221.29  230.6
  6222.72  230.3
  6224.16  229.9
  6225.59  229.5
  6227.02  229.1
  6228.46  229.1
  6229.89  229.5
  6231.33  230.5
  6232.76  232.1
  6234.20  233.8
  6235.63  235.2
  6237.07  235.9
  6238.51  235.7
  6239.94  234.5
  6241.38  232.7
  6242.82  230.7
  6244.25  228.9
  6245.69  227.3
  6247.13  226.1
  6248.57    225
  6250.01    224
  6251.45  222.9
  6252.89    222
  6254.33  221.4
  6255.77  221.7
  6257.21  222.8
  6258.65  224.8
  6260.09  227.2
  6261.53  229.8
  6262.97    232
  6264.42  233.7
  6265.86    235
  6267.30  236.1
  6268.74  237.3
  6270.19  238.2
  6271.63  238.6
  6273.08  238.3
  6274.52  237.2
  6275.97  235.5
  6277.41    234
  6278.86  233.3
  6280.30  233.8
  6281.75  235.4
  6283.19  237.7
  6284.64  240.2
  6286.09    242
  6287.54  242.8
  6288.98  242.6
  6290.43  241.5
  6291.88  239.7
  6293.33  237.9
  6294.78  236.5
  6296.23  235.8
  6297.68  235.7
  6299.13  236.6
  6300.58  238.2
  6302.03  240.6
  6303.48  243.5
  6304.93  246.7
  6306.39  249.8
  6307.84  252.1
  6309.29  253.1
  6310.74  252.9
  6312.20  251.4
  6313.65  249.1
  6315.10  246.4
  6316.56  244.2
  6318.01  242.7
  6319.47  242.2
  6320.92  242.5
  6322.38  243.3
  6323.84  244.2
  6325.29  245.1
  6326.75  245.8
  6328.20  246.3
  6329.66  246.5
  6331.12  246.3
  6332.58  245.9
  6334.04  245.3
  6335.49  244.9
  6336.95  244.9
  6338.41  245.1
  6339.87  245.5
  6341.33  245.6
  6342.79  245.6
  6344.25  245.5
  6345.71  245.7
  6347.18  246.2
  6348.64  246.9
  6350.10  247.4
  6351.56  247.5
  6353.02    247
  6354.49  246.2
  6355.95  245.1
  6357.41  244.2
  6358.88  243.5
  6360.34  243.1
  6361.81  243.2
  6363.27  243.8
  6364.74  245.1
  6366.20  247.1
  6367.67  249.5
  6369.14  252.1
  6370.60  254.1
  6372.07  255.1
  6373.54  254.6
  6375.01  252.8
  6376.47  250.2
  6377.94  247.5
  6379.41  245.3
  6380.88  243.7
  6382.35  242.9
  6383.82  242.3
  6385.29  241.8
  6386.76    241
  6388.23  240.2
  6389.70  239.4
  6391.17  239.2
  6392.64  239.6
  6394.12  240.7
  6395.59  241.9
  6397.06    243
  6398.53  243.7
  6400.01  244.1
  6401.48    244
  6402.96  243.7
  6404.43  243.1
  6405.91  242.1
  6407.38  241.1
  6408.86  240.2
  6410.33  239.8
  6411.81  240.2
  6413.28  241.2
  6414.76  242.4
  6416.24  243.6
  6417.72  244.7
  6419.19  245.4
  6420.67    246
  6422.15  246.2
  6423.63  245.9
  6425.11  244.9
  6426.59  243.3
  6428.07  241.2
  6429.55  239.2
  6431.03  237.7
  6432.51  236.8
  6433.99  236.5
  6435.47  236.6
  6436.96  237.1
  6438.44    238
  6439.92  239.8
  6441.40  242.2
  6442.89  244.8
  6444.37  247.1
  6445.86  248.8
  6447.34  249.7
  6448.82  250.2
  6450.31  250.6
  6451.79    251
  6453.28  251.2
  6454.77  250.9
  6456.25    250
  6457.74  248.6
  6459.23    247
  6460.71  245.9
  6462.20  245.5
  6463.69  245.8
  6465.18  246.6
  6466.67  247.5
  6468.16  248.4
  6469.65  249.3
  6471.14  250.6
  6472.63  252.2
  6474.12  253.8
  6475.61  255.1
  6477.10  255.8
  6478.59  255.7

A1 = 1.1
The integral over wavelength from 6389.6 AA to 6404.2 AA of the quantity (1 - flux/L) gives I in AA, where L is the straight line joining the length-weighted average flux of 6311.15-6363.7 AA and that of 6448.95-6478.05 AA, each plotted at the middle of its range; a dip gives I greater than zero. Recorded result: 0.3 AA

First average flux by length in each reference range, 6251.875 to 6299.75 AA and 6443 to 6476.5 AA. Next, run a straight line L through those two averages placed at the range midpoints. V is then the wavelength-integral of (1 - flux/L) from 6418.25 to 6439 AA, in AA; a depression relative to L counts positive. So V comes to 0.5 AA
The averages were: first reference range 234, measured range 241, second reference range 249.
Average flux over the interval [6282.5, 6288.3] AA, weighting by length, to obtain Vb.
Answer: 241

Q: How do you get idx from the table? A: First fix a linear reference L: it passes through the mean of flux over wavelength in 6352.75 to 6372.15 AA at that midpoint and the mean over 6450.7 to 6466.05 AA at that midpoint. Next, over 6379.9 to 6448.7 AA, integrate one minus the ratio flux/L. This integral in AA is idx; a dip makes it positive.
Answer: 1.5 AA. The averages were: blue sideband 247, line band 242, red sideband 248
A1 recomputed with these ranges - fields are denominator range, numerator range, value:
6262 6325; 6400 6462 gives 1.06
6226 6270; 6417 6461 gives 1.13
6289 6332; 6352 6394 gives 1.03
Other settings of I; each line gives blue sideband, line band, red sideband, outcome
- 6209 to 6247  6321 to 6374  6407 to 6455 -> -1.7 AA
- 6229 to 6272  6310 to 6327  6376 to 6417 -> -0.7 AA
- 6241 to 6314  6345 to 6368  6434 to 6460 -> -0.5 AA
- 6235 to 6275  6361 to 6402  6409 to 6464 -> -0.9 AA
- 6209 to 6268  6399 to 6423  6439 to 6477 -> 0.2 AA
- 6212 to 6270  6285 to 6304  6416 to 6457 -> -0.4 AA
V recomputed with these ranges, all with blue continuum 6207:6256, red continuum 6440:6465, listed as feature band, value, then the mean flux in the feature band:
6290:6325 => -1.00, 244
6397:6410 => 0.08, 243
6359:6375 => -0.49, 249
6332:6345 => -0.33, 245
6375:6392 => -0.06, 244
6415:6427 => 0.02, 245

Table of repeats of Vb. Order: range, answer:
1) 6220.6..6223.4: 231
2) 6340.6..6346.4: 246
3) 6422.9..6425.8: 245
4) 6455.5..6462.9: 248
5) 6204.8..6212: 243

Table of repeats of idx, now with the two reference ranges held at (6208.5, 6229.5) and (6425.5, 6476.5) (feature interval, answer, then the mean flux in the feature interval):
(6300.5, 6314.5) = -0.61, 248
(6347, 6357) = -0.26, 247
